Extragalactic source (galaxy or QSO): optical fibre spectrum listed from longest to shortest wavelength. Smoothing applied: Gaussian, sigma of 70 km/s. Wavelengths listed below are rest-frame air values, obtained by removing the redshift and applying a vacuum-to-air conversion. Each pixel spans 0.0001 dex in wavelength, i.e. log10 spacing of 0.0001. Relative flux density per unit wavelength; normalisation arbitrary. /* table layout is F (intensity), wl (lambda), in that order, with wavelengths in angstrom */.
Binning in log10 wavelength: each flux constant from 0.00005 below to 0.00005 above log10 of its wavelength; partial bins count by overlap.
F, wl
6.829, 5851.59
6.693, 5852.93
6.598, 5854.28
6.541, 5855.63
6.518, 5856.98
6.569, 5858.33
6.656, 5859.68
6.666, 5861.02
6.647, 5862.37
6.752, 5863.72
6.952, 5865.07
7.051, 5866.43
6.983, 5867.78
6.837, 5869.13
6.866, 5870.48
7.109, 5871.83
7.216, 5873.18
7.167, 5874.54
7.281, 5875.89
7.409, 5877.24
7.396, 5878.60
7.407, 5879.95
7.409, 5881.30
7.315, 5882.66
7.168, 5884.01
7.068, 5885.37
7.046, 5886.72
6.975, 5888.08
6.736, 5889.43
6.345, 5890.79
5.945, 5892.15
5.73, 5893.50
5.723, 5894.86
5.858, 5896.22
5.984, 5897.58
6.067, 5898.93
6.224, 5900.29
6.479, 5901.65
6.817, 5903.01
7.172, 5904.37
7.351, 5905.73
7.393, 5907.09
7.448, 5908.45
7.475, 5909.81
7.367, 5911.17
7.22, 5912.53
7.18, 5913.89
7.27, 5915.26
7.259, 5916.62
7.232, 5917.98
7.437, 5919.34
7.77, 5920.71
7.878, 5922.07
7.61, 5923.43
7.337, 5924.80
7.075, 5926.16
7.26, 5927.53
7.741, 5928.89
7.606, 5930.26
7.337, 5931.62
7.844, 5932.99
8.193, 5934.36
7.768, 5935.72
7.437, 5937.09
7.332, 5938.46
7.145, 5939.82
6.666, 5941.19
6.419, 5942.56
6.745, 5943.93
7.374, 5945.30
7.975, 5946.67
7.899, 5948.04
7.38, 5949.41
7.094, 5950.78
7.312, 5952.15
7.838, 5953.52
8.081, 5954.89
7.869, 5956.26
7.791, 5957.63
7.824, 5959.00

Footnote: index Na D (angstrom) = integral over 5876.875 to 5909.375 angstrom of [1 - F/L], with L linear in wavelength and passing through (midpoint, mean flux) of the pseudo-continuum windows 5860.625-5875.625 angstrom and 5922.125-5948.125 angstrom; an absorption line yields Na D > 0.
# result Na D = 1.58 angstrom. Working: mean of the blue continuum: 6.94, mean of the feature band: 6.77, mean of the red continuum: 7.41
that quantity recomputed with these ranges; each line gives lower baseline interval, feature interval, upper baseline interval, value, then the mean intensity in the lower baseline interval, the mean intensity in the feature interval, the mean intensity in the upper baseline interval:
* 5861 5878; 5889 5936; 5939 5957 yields 1.0 angstrom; 7.01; 7.06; 7.37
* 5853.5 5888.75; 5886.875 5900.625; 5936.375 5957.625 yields 1.8 angstrom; 6.98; 6.19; 7.38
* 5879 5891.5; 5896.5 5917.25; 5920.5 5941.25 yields 0.9 angstrom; 7.06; 6.96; 7.52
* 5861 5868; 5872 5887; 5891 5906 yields -1.5 angstrom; 6.84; 7.26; 6.28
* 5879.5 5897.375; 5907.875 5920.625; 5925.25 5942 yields -0.4 angstrom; 6.64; 7.34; 7.44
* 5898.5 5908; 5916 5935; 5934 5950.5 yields -1.1 angstrom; 6.82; 7.54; 7.34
